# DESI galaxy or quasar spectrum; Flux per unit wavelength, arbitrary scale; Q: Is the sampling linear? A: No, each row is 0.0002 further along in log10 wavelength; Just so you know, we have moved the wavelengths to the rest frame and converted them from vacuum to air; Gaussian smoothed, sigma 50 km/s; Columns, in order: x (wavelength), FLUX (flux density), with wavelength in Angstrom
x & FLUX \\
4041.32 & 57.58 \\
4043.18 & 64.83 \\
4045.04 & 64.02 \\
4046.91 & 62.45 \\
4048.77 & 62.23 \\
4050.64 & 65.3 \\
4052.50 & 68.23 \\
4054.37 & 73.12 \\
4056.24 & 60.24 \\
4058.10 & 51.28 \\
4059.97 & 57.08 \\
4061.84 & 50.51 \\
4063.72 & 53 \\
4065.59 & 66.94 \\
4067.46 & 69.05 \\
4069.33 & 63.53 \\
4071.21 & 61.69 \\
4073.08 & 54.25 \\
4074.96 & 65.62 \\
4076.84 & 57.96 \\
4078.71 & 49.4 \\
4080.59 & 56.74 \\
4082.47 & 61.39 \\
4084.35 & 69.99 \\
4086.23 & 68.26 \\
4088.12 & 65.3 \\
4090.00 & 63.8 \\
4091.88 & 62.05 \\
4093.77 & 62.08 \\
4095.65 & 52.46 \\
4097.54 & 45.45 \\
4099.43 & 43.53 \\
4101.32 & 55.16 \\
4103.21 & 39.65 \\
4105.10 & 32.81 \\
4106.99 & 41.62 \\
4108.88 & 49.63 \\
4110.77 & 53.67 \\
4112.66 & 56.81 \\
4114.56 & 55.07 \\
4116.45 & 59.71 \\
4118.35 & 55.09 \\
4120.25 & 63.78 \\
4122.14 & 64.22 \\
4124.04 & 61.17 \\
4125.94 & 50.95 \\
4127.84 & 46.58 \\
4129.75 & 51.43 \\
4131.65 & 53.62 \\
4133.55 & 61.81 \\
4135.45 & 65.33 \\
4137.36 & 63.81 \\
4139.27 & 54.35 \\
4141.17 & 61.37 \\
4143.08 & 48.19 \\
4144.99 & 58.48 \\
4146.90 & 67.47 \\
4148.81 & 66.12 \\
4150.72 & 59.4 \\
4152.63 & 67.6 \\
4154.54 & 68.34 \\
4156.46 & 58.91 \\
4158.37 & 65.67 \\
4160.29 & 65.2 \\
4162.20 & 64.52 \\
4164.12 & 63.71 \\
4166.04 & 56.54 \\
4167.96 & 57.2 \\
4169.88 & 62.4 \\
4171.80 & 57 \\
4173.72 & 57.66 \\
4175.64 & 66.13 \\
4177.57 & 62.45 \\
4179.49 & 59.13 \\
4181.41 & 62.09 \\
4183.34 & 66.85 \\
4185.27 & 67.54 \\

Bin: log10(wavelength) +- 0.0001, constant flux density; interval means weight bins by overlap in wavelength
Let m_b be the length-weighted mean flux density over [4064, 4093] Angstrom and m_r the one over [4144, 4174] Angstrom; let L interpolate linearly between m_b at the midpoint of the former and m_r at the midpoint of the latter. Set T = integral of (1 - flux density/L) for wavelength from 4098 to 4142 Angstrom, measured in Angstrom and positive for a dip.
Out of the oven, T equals 5.9 Angstrom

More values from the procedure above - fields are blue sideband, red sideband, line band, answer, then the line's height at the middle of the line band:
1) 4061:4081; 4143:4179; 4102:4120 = 3.1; 60.4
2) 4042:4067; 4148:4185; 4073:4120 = 5.1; 61.9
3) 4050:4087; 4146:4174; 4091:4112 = 4.3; 61.7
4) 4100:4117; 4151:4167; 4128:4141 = -0.3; 56.5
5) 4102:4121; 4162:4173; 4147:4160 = -1.6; 57.6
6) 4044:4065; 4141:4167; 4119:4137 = 1.2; 61.9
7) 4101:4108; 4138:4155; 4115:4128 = -2.3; 49.3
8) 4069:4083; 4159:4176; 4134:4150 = -0.1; 60.4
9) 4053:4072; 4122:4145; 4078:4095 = -0.8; 59.4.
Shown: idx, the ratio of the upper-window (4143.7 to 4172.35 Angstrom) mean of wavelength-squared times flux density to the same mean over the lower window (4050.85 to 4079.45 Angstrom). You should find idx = 1.08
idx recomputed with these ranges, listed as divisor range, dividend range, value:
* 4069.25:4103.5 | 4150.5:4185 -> 1.12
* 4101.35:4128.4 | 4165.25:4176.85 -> 1.17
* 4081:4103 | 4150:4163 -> 1.14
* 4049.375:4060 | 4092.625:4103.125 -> 0.83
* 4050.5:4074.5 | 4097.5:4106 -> 0.72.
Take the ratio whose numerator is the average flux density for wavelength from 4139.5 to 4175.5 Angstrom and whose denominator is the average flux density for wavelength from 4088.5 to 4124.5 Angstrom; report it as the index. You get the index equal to 1.14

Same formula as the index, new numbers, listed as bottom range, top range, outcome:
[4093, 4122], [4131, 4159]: 1.19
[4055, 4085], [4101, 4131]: 0.88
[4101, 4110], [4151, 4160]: 1.50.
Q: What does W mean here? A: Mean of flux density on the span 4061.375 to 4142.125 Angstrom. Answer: 56.8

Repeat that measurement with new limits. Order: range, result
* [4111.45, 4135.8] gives 57.1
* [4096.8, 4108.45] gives 43.3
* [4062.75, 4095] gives 61.7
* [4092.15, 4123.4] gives 52.2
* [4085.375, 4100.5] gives 57.7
